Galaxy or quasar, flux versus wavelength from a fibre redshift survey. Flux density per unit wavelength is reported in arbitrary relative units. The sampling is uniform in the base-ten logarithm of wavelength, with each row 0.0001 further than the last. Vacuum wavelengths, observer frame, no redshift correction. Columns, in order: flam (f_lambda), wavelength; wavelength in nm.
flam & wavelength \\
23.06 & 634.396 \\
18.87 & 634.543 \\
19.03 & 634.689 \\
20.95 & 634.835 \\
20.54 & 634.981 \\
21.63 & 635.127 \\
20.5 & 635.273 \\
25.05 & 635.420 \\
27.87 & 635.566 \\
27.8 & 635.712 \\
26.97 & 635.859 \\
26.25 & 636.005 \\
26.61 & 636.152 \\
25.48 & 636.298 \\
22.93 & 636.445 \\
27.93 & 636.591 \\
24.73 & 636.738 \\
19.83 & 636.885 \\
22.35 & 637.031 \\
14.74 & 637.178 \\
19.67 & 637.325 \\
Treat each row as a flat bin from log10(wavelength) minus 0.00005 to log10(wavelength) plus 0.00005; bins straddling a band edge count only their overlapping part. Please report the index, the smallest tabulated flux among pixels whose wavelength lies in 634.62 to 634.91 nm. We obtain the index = 19.03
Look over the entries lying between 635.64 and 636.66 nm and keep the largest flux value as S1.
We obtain 27.93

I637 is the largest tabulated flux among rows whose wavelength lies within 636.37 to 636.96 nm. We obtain 27.93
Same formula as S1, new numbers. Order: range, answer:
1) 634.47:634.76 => 19.03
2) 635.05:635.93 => 27.87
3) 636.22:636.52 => 25.48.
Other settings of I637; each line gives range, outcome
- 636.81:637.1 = 22.35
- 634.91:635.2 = 21.63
